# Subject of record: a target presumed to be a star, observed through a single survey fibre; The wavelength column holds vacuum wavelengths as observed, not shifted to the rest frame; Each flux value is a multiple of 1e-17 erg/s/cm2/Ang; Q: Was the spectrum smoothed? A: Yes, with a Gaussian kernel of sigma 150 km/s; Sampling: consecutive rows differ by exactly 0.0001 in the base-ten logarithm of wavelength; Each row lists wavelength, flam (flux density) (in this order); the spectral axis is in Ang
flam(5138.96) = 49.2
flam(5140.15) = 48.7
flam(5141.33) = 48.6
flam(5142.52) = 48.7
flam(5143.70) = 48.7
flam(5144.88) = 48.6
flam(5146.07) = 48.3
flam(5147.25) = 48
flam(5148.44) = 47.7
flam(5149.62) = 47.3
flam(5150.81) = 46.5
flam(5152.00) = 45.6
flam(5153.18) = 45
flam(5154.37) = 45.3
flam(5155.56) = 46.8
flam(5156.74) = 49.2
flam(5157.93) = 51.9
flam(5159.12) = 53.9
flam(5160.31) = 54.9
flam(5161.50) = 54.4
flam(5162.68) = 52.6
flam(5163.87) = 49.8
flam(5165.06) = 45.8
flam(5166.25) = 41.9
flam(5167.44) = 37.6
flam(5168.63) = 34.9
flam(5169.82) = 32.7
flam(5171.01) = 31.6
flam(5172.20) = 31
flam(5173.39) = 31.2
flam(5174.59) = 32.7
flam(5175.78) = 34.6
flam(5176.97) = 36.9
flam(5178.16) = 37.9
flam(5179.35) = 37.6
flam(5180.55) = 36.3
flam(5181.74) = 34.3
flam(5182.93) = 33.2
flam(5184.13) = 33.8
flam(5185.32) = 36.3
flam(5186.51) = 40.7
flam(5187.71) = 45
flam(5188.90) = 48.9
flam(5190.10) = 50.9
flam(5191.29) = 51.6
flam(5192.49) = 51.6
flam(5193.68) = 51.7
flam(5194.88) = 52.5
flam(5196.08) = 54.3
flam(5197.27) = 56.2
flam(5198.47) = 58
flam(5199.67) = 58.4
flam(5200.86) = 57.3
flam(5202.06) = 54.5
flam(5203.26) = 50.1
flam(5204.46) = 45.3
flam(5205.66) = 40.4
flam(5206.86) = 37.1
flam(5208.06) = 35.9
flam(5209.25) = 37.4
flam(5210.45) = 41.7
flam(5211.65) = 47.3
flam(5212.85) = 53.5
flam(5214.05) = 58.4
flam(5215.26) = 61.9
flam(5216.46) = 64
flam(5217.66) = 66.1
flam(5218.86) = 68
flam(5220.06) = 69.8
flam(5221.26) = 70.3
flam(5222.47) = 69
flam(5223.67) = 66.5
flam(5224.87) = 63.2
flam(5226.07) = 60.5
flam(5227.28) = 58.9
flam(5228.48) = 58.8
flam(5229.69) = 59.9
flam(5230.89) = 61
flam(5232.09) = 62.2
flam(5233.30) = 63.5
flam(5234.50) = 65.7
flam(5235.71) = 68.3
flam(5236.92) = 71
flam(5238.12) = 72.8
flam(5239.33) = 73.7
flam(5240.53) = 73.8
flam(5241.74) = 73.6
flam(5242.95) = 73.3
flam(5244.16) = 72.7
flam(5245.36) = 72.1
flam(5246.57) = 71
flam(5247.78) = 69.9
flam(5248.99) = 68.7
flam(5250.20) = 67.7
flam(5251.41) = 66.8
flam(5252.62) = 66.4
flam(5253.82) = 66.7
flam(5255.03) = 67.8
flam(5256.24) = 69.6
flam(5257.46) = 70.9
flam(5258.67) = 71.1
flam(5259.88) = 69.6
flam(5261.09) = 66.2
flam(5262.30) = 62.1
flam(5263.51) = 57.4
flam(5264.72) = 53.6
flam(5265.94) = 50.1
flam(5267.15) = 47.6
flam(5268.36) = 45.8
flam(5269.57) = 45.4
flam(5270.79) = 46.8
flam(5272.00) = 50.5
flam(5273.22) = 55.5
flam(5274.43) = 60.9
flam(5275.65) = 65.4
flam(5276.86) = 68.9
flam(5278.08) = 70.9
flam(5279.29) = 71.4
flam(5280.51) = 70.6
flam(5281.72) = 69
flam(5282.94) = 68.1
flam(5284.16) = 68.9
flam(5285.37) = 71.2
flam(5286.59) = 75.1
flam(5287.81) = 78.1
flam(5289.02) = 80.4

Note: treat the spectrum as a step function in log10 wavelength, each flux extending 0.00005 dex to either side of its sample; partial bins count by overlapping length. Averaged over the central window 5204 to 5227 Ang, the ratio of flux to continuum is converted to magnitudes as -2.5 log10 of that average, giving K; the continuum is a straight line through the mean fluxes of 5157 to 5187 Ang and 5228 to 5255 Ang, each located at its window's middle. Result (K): 0.04 mag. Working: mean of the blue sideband 40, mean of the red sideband 68.2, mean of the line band 55.7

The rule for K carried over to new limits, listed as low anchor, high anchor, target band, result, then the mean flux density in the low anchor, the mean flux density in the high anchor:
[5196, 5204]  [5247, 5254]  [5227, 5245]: -0.05 mag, 55.5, 67.9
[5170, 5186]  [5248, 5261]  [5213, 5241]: -0.16 mag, 34.4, 68.5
